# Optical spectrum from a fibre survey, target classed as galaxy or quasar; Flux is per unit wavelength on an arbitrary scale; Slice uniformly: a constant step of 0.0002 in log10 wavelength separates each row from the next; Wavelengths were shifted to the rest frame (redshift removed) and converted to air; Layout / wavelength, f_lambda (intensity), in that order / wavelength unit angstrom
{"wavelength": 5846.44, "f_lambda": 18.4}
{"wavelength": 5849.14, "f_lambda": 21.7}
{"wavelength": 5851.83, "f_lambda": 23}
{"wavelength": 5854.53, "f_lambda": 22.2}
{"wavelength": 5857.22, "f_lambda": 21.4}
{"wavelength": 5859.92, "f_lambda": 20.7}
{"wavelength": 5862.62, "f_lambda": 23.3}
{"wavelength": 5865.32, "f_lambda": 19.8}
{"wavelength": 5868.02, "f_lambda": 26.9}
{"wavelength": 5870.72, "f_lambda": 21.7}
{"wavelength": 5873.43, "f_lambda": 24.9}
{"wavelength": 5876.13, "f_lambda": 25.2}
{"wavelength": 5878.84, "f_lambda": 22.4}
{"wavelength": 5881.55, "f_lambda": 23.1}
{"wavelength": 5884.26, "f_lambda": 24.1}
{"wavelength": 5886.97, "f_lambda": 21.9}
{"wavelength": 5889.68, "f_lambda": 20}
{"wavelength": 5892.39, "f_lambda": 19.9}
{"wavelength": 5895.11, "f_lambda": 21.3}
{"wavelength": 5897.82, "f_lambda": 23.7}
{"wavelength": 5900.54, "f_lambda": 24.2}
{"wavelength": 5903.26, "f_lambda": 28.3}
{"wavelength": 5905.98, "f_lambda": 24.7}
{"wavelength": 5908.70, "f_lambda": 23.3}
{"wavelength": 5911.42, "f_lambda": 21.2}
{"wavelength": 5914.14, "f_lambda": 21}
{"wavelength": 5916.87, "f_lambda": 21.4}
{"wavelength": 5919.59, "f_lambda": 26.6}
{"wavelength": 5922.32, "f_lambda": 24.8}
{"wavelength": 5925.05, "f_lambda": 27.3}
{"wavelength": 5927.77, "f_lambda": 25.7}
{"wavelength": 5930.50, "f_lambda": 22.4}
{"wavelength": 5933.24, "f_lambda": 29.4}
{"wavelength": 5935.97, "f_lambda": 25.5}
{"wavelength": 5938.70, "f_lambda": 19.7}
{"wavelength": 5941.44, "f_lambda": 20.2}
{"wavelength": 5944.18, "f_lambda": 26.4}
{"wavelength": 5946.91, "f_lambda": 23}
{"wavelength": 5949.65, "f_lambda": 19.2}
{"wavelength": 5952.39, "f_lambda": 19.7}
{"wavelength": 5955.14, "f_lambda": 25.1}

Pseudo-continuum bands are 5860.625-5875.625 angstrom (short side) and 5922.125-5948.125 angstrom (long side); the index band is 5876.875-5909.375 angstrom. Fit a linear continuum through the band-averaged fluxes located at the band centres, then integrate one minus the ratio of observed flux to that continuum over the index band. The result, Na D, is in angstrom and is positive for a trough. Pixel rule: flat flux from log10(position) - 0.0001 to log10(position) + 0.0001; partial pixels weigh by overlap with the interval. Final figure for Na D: 0.86 angstrom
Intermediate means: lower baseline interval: 23.3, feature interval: 23.1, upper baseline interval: 24.4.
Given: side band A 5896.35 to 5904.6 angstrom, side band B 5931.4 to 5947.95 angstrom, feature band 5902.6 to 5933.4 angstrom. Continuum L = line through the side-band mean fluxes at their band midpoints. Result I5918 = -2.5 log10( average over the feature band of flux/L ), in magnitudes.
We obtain 0.01 mag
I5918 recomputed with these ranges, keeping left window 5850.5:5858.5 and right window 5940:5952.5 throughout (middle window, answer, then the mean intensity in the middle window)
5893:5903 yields -0.064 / 23.4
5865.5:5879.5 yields -0.085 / 23.9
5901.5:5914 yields -0.095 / 24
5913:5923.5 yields -0.071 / 23.5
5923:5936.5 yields -0.185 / 26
